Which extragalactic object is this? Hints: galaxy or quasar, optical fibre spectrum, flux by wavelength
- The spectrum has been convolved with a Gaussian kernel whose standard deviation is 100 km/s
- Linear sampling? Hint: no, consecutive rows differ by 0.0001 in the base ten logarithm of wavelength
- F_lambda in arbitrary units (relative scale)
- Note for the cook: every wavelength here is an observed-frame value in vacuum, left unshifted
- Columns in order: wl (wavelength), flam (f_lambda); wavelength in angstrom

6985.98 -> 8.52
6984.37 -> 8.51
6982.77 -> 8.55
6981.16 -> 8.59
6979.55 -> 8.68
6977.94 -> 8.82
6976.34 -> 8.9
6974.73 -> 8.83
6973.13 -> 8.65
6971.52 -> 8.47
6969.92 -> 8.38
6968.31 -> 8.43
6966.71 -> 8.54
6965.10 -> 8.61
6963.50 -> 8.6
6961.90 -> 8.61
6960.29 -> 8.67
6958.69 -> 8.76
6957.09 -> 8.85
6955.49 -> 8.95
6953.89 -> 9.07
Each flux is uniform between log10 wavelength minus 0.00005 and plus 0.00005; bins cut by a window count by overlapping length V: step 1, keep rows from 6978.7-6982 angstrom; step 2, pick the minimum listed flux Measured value 8.59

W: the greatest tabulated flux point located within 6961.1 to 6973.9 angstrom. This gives 8.65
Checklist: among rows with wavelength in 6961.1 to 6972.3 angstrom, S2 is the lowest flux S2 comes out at 8.38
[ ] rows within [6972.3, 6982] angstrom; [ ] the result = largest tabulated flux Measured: 8.9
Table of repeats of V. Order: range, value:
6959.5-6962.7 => 8.61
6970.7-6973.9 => 8.47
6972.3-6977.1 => 8.65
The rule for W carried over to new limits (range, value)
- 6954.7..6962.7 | 8.95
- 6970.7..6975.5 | 8.83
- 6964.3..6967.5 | 8.61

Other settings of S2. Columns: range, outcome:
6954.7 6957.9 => 8.85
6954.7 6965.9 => 8.6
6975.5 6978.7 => 8.82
